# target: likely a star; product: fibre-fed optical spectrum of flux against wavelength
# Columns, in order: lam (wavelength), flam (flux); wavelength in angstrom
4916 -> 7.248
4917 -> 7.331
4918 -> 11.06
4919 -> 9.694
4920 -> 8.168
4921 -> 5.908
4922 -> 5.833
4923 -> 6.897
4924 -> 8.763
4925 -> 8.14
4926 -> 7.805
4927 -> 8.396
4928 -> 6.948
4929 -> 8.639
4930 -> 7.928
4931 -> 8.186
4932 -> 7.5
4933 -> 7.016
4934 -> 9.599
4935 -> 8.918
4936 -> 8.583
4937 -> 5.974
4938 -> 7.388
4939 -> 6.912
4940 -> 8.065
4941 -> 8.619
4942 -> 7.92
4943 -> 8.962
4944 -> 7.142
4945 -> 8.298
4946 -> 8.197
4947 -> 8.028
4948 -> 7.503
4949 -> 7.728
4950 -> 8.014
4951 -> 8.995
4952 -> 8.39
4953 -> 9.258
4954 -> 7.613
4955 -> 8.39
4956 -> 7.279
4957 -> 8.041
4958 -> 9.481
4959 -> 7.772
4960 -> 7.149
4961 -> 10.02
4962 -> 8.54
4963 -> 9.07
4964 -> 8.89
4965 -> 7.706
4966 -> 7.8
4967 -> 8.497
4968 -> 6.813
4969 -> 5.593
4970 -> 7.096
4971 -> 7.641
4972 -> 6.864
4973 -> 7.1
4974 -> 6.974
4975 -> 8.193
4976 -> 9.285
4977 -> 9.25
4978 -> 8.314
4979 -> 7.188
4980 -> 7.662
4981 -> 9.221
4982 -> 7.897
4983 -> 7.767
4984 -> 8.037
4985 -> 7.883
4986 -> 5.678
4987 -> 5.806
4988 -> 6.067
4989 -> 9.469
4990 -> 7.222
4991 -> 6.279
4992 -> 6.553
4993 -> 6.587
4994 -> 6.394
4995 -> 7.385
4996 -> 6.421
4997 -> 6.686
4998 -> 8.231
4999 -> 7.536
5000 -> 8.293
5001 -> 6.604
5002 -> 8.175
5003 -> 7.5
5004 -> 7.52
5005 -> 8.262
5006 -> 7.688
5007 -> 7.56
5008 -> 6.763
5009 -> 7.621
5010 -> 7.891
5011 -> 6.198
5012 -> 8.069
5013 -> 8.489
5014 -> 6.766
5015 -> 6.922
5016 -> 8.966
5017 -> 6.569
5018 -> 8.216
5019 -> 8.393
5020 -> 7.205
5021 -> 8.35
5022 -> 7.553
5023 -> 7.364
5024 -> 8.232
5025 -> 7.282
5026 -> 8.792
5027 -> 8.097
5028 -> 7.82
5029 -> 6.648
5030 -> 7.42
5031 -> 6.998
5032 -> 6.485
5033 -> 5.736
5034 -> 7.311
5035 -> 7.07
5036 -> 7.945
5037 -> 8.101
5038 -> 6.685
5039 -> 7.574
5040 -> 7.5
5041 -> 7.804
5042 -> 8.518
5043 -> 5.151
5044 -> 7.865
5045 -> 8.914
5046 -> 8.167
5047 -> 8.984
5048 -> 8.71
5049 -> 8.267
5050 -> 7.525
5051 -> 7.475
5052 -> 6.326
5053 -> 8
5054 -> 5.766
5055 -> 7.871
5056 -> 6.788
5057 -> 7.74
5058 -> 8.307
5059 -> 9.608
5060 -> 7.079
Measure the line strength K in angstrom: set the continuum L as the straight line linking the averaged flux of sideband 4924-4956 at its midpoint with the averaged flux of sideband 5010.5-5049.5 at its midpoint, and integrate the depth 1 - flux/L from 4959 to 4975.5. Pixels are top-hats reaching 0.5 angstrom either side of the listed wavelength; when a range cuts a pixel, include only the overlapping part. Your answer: 0.34 angstrom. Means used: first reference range 8.03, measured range 7.75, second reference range 7.62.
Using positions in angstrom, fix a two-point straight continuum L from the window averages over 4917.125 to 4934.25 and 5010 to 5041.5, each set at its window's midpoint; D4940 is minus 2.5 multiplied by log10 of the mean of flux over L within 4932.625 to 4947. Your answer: -0.008 mag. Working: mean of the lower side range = 7.99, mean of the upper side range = 7.51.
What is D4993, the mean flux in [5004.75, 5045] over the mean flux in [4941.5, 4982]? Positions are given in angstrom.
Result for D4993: 0.93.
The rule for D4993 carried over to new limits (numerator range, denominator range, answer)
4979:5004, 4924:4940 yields 0.93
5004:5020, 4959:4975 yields 0.98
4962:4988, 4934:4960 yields 0.95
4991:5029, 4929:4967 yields 0.92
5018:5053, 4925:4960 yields 0.95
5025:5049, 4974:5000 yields 1.01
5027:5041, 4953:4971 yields 0.90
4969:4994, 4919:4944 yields 0.95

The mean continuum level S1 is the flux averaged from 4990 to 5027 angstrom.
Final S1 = 7.49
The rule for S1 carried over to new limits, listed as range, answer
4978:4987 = 7.6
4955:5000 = 7.64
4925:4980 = 7.99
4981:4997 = 7.09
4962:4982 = 7.87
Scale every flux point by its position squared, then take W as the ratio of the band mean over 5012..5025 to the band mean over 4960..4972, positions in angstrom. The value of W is 1.00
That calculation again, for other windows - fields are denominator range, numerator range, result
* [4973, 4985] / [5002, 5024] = 0.96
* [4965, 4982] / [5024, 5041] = 0.98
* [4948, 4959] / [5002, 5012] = 0.93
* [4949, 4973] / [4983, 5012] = 0.92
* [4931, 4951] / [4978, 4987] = 0.97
